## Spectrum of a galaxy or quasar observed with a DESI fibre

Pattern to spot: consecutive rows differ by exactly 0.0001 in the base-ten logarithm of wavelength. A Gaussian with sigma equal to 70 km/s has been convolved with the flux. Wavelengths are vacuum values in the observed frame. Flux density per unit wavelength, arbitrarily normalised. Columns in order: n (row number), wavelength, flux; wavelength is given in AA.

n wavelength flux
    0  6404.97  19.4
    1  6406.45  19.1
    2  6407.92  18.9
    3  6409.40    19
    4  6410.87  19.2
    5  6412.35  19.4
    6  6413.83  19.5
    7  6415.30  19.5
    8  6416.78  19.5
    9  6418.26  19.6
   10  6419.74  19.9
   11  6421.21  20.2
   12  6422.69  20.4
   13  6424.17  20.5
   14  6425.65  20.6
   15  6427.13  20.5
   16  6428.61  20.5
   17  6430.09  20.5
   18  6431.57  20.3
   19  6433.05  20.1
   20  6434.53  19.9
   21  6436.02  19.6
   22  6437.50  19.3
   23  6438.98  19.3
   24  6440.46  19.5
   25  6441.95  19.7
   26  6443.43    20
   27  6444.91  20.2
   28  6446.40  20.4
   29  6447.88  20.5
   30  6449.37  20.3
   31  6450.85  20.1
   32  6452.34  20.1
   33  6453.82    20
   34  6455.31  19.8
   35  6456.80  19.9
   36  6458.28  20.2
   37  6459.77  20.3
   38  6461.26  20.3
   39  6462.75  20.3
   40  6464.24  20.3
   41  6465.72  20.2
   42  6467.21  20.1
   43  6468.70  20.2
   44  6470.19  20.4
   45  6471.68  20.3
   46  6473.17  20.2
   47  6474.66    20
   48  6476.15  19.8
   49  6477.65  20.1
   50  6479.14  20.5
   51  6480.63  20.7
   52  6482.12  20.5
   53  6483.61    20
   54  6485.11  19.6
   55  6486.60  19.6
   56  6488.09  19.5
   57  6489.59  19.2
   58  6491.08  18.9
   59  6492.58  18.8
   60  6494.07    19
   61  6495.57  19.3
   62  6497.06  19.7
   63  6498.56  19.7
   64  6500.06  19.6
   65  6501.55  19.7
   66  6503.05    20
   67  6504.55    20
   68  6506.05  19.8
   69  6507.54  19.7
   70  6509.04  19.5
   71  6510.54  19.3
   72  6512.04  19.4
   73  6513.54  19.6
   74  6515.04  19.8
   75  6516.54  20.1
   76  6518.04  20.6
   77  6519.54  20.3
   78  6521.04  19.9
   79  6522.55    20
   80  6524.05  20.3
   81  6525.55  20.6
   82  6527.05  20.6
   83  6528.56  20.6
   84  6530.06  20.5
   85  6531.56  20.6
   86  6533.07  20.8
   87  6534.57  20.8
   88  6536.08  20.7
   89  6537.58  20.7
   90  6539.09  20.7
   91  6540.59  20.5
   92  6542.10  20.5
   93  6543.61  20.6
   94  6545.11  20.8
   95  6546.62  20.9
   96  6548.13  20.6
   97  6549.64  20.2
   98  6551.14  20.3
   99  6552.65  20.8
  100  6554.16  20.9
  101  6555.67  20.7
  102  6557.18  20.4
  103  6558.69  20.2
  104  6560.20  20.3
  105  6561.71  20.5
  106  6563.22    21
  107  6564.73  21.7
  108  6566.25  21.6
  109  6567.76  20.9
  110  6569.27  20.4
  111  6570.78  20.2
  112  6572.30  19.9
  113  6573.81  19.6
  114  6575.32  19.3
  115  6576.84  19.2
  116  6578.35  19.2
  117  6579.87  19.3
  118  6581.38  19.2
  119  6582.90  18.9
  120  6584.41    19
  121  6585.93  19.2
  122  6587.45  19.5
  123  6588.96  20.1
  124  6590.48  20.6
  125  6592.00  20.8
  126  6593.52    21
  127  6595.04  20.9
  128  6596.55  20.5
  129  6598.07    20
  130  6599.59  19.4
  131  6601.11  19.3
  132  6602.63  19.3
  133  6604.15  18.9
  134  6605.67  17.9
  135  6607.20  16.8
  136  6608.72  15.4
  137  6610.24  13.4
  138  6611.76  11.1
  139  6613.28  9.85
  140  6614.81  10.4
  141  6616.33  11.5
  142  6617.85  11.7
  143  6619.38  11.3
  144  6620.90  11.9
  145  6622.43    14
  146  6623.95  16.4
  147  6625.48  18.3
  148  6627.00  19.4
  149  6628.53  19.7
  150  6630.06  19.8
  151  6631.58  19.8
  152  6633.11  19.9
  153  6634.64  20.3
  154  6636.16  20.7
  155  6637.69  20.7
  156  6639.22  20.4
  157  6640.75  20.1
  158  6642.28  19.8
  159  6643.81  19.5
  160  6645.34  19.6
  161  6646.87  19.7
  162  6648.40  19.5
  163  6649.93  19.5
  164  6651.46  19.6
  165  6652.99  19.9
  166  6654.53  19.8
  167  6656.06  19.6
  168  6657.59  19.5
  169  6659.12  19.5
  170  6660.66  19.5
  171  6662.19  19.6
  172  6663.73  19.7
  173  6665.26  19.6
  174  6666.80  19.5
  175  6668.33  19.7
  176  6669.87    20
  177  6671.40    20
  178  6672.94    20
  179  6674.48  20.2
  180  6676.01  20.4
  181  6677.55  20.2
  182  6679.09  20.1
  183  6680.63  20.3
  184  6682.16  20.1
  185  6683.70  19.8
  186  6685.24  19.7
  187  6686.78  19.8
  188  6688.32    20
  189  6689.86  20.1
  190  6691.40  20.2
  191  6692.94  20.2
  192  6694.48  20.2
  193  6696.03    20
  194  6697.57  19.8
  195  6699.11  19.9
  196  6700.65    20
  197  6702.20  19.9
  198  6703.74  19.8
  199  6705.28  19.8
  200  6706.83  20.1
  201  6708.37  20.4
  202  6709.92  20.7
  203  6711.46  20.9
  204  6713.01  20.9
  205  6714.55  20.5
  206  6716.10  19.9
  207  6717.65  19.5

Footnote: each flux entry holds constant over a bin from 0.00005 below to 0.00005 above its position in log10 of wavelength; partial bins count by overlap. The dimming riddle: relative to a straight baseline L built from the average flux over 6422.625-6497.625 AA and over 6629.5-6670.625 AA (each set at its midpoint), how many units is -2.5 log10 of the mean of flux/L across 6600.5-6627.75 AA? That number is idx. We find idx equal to 0.319 mag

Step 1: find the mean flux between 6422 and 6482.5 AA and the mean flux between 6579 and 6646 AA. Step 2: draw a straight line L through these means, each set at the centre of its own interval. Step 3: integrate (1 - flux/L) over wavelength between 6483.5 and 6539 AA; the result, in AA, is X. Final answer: -1.8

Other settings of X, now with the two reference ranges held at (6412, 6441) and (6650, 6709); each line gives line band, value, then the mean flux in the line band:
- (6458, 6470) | -0.2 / 20.2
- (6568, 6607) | 0.5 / 19.6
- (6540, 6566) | -1.0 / 20.7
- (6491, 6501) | 0.3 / 19.3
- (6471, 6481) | -0.1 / 20.2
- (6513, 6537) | -0.5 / 20.4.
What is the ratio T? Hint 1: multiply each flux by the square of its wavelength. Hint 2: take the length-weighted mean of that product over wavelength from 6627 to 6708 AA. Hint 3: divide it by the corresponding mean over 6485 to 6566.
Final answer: 1.03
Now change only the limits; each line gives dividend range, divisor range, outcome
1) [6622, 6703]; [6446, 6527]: 1.04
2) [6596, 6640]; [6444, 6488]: 0.87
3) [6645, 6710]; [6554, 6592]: 1.02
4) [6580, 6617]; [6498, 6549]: 0.89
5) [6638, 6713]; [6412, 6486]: 1.06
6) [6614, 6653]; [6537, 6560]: 0.89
